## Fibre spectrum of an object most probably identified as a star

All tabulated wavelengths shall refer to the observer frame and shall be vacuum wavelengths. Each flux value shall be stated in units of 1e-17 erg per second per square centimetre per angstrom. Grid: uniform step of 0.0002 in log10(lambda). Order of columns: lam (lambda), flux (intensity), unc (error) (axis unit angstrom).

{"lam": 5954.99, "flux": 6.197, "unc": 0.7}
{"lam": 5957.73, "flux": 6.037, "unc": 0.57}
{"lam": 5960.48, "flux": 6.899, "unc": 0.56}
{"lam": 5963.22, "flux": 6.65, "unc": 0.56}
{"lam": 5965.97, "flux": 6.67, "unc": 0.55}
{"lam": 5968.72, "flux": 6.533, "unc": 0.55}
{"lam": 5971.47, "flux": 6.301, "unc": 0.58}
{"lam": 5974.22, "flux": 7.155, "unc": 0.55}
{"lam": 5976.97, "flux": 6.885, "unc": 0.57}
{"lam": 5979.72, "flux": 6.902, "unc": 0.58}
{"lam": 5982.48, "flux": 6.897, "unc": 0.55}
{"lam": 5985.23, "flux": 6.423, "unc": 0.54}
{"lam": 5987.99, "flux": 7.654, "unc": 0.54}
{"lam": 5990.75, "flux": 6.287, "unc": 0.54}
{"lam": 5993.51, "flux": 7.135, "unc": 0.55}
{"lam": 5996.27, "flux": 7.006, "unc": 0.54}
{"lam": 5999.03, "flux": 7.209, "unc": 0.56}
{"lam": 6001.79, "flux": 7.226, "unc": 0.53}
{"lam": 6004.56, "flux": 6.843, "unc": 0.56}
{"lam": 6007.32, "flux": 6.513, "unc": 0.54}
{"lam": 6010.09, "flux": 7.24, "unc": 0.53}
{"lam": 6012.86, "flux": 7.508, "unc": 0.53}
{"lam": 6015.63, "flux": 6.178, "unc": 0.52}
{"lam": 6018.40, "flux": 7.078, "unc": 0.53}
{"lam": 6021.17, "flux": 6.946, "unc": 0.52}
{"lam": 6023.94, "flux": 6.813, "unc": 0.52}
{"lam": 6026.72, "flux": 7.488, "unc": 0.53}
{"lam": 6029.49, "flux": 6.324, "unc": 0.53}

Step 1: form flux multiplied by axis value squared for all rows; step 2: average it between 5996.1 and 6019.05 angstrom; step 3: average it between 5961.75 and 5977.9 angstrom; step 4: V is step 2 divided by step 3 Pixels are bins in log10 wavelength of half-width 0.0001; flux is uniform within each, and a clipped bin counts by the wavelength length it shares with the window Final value 1.05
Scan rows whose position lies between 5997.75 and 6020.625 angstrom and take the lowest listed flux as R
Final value 6.178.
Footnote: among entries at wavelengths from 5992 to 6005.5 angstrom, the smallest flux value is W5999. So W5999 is 6.843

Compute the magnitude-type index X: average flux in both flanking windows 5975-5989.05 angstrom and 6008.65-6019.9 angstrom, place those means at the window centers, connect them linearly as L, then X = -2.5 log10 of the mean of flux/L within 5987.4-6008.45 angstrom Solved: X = 0.00 mag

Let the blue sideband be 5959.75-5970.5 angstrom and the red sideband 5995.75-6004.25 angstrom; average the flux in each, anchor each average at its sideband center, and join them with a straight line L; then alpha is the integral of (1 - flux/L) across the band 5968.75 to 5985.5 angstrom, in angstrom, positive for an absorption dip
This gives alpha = 0.14 angstrom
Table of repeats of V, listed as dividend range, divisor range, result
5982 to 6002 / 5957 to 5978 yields 1.06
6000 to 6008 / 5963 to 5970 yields 1.06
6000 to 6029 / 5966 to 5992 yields 1.04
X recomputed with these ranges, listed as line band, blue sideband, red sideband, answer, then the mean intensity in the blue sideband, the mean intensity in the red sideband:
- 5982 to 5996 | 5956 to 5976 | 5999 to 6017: -0.02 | 6.6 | 6.94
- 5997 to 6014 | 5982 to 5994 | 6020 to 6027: -0.02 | 6.86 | 7.02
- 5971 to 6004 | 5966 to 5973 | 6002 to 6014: -0.03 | 6.48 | 7.03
